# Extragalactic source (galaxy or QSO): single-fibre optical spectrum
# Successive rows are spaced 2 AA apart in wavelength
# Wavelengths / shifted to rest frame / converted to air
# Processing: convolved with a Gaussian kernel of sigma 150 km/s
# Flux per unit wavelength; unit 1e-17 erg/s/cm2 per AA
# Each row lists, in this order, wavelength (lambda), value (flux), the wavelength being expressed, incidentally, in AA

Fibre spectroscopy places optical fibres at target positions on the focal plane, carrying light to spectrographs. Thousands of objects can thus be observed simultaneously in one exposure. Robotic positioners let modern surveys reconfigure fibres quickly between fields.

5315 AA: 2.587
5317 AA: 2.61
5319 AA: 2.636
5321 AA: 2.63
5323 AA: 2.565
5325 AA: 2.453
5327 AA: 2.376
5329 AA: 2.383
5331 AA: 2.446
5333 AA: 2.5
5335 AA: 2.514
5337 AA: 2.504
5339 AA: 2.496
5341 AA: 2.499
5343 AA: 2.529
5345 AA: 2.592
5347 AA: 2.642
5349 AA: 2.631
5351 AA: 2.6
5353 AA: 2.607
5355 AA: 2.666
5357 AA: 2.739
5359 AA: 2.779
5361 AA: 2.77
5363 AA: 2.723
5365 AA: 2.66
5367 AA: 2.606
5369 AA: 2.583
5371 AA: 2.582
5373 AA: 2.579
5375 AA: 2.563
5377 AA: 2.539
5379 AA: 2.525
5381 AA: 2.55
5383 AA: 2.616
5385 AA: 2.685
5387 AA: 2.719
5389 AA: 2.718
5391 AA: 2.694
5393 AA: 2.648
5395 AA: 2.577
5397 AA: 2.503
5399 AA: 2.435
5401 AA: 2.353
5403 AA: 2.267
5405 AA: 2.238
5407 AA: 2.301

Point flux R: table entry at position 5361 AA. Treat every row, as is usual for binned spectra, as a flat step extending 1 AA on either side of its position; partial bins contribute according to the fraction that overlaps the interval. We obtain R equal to 2.77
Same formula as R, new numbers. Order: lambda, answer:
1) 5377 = 2.539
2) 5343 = 2.529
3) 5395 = 2.577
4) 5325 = 2.453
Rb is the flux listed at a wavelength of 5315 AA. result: 2.587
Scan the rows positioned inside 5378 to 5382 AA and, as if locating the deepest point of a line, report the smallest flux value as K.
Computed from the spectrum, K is 2.525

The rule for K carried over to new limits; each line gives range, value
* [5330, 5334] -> 2.446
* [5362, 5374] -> 2.579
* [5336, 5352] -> 2.496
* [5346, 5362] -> 2.6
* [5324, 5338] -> 2.376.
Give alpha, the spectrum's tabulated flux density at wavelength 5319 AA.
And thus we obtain 2.636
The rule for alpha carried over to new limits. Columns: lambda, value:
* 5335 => 2.514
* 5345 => 2.592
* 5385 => 2.685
